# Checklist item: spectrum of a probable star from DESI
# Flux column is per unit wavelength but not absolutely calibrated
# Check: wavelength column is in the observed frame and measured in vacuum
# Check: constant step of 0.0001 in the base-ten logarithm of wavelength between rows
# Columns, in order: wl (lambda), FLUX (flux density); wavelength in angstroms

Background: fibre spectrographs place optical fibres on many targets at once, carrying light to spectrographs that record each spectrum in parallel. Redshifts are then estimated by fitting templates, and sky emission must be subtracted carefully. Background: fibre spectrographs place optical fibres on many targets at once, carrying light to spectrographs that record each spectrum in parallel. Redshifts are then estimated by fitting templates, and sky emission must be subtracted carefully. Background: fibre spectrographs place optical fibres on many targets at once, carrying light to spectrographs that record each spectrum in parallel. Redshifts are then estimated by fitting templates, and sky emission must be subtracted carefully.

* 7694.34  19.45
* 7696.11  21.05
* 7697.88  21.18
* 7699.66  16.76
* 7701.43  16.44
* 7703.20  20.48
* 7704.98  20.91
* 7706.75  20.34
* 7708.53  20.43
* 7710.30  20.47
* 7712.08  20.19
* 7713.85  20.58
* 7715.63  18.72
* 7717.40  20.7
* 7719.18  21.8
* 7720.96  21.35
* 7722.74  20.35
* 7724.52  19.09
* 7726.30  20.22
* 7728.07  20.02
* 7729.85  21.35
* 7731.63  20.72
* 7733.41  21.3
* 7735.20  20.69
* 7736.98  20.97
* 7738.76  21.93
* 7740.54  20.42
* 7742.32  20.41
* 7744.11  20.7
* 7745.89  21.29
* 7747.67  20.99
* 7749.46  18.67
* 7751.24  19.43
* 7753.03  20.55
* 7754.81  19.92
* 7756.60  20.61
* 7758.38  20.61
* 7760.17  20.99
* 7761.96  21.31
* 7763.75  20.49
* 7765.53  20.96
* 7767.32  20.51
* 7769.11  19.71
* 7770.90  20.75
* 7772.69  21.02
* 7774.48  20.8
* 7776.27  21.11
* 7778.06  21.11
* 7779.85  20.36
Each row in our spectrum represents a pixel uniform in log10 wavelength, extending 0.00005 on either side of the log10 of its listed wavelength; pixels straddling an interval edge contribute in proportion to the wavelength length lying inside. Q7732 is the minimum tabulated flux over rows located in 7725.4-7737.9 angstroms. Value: 20.02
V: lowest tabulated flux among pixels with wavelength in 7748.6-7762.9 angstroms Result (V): 18.67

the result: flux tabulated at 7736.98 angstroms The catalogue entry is 20.97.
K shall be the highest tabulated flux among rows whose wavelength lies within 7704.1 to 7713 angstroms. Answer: 20.91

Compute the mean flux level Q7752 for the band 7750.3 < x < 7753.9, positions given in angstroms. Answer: 20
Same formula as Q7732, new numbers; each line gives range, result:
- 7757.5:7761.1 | 20.61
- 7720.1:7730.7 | 19.09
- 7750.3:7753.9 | 19.43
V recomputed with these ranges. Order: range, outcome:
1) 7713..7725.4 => 18.72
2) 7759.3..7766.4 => 20.49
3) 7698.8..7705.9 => 16.44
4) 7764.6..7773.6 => 19.71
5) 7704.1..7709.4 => 20.34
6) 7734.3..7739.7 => 20.69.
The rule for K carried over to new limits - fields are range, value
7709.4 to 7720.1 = 21.8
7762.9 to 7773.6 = 21.02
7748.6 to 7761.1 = 20.99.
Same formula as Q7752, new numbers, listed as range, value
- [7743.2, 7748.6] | 21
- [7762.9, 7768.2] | 20.7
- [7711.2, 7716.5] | 19.8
